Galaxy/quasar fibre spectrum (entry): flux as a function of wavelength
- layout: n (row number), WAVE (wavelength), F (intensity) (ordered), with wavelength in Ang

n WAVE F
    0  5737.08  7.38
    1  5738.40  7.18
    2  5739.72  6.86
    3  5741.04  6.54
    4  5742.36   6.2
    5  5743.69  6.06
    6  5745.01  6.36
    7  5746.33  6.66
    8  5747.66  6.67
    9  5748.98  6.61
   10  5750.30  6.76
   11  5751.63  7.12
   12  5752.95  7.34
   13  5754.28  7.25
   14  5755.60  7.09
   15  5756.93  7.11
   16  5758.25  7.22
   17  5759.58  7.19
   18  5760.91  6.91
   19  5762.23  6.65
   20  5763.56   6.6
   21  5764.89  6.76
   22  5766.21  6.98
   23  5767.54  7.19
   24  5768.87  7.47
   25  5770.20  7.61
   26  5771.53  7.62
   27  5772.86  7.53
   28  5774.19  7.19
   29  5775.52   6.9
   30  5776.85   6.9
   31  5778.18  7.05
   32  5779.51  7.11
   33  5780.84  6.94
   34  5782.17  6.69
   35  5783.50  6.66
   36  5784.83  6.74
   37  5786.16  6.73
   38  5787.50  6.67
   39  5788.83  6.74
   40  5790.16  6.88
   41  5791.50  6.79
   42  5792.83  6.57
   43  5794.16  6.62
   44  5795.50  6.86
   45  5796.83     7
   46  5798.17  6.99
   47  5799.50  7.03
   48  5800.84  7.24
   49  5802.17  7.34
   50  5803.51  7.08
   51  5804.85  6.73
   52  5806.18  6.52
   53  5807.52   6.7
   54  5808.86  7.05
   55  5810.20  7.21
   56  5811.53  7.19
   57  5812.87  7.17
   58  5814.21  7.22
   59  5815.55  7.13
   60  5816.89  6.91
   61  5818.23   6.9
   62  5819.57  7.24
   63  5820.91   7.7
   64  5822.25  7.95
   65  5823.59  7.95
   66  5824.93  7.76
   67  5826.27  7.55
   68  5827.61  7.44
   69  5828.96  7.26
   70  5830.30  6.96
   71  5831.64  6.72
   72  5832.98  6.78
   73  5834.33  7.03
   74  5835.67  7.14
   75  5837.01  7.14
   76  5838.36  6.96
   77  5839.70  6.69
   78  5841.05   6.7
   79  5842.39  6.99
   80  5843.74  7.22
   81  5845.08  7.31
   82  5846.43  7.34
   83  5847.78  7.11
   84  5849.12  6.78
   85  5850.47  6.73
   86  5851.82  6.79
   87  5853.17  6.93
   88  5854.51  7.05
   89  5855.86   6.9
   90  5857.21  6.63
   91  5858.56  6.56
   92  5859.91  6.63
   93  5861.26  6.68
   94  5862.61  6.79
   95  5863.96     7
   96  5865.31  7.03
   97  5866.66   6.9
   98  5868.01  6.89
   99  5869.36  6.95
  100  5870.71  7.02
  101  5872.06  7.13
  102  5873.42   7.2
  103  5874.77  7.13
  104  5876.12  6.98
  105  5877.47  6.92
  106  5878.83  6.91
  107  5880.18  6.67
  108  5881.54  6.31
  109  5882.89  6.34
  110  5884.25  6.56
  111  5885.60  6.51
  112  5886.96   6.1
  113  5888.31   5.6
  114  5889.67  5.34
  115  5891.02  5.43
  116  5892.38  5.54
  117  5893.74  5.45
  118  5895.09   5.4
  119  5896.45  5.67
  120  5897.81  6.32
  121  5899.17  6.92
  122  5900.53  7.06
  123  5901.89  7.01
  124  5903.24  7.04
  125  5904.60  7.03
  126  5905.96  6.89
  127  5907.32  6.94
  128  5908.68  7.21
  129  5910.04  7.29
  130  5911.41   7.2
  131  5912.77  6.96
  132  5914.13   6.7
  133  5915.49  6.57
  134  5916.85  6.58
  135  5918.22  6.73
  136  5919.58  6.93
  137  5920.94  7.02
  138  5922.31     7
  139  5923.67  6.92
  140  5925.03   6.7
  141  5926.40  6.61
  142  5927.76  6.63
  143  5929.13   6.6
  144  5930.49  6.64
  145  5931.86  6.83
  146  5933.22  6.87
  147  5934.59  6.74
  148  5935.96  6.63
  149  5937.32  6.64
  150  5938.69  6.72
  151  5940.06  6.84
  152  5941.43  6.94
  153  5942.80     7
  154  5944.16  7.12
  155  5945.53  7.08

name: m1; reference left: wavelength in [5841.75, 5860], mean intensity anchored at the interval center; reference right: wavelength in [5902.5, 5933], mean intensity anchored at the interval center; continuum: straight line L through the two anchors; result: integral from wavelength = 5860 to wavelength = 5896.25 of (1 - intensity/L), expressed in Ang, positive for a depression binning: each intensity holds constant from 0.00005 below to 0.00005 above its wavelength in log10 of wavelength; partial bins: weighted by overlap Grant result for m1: 2.2 Ang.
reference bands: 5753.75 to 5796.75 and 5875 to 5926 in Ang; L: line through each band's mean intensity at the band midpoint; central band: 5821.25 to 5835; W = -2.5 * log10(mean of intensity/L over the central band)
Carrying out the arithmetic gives -0.08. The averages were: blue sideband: 6.98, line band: 7.35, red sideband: 6.57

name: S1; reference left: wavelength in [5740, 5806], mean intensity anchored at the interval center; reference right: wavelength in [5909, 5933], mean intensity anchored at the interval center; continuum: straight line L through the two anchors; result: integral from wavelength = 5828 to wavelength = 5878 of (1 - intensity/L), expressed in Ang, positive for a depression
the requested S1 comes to -0.60 Ang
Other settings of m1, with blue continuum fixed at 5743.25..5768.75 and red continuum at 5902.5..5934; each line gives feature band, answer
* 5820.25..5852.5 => -1.3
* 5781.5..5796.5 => 0.3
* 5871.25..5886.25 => 0.2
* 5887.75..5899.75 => 2.0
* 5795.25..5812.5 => -0.3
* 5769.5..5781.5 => -0.6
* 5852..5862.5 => 0.2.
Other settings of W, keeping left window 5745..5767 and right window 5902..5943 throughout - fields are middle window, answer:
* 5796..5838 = -0.04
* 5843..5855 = -0.02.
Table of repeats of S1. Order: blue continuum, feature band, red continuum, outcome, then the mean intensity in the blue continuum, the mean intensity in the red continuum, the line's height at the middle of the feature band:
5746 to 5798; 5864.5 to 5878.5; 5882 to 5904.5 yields -1.6 Ang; 6.96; 6.17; 6.31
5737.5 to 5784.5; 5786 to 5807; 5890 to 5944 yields 0.1 Ang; 6.94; 6.67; 6.88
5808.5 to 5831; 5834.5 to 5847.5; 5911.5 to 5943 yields 0.3 Ang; 7.33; 6.78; 7.22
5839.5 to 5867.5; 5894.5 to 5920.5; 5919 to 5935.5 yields 0.2 Ang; 6.9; 6.79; 6.82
